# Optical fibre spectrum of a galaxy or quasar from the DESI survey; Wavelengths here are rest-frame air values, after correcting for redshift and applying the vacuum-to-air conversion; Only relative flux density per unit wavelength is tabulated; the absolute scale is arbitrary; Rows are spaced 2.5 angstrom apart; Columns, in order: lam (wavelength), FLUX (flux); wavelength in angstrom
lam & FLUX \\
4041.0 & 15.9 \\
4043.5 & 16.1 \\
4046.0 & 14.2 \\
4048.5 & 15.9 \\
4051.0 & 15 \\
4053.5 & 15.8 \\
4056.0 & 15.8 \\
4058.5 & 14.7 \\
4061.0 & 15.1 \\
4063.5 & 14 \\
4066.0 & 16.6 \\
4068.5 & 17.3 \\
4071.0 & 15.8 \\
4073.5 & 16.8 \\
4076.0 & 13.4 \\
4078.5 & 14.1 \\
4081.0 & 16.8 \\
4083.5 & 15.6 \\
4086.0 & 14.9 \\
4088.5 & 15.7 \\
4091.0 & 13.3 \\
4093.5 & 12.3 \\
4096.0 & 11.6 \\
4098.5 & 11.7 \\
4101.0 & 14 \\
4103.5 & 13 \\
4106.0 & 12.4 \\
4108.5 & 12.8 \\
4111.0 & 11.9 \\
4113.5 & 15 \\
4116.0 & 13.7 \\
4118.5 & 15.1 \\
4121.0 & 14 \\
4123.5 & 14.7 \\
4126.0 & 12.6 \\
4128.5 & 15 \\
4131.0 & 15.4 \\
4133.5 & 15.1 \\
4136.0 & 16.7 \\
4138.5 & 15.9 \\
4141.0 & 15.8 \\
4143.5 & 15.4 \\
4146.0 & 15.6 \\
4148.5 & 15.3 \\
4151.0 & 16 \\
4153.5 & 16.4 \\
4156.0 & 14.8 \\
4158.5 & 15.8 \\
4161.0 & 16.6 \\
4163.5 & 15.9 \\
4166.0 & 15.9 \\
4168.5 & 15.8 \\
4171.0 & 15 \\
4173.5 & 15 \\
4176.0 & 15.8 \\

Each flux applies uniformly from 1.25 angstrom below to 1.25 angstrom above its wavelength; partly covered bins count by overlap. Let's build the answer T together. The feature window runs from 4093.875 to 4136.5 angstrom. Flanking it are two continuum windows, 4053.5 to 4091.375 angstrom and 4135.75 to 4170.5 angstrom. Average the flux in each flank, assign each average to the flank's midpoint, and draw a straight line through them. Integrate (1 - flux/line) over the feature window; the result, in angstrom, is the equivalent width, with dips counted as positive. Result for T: 5.2 angstrom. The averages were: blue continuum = 15.4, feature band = 13.7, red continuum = 15.8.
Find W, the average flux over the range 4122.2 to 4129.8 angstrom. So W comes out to 14.1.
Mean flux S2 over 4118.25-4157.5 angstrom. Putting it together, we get 15.2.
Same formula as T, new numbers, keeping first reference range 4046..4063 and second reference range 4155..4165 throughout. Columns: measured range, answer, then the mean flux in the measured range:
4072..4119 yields 4.7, 13.9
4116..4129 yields 1.2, 14.2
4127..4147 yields 0.1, 15.6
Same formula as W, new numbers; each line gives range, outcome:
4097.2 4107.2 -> 12.8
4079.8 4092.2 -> 15.3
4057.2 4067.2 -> 15.1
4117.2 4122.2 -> 14.5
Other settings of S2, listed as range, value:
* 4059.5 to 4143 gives 14.5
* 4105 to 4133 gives 13.9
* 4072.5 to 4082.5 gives 15.2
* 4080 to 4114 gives 13.6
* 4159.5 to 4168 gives 16.1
